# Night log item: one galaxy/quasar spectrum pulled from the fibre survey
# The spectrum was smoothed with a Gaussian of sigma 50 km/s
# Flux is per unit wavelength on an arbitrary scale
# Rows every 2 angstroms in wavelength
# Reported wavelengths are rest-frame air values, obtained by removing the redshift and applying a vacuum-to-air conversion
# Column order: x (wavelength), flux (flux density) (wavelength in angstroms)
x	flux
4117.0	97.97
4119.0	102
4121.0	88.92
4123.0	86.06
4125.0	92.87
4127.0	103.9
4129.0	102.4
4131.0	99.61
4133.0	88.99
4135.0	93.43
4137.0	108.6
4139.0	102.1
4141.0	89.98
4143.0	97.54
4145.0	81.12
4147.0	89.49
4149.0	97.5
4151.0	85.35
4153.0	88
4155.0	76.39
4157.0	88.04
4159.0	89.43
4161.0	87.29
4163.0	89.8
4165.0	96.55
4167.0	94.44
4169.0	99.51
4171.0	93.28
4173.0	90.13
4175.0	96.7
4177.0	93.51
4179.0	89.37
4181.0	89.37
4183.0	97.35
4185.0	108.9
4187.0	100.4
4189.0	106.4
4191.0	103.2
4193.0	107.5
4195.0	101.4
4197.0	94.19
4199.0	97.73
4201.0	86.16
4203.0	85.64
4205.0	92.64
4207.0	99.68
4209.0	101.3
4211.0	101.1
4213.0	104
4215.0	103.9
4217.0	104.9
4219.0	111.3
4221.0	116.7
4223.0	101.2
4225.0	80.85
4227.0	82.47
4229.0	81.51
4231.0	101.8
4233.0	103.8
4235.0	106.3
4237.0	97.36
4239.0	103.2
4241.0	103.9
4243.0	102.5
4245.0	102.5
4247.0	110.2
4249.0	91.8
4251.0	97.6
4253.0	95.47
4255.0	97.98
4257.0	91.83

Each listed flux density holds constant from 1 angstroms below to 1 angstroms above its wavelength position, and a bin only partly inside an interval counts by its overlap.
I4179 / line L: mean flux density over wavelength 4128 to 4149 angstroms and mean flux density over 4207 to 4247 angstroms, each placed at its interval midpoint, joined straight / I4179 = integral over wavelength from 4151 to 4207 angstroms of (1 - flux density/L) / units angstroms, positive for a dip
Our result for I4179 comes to 2.2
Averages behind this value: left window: 95.4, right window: 101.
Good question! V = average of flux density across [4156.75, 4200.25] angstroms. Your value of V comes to 96.2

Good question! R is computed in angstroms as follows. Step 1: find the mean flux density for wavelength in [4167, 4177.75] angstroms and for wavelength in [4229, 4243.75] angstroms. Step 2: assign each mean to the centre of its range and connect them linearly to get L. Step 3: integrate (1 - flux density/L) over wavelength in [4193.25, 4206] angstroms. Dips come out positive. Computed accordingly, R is 0.5 angstroms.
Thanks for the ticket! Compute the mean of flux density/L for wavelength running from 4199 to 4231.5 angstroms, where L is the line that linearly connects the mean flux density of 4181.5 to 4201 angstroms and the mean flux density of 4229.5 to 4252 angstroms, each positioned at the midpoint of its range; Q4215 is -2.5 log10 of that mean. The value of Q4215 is 0.04 mag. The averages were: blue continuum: 101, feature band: 97.1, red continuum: 101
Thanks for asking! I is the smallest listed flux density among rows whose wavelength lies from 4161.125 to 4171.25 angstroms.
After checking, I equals 89.8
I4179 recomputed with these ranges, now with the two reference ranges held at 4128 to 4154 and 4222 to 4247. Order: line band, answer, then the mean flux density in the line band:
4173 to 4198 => -0.7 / 98.7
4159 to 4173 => 0.3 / 93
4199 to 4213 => 0.2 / 95.3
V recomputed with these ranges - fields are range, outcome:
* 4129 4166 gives 91.9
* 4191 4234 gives 98.2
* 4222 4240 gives 95.4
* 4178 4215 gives 98.3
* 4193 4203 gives 95.2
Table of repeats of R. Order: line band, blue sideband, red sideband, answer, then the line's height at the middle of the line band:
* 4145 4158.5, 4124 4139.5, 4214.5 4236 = 1.6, 99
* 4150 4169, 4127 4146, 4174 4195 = 1.7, 97.8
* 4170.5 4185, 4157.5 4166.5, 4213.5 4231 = -0.2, 92.8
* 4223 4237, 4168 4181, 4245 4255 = 0.6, 97.6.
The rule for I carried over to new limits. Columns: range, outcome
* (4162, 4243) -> 80.85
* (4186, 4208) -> 85.64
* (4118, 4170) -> 76.39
